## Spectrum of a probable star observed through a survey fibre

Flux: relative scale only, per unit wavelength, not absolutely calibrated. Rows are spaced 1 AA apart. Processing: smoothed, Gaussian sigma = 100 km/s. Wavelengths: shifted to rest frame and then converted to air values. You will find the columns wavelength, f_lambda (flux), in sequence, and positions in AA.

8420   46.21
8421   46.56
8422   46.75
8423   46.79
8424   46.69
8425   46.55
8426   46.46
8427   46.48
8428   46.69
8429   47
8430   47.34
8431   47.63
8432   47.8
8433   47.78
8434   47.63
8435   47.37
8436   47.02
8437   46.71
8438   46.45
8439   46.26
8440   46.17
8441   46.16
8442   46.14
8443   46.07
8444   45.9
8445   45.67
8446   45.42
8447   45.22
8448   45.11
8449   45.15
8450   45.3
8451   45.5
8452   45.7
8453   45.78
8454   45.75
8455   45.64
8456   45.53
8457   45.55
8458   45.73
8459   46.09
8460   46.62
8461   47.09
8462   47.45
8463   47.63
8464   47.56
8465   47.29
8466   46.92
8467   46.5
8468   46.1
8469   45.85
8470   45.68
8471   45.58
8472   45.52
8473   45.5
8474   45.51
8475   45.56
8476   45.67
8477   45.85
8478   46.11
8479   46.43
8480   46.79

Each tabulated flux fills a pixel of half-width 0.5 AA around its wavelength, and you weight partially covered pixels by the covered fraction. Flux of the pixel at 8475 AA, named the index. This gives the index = 45.56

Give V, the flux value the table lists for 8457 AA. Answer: 45.55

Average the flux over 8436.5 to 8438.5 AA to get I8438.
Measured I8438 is 46.6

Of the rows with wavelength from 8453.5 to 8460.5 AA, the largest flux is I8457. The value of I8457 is 46.62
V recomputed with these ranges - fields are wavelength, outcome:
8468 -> 46.1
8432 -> 47.8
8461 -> 47.09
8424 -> 46.69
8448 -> 45.11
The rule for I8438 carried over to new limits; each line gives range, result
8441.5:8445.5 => 45.9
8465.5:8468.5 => 46.5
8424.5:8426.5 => 46.5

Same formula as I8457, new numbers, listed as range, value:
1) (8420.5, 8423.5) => 46.79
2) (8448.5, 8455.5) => 45.78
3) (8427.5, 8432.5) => 47.8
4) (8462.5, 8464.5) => 47.63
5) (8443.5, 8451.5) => 45.9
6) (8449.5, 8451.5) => 45.5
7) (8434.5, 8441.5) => 47.37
